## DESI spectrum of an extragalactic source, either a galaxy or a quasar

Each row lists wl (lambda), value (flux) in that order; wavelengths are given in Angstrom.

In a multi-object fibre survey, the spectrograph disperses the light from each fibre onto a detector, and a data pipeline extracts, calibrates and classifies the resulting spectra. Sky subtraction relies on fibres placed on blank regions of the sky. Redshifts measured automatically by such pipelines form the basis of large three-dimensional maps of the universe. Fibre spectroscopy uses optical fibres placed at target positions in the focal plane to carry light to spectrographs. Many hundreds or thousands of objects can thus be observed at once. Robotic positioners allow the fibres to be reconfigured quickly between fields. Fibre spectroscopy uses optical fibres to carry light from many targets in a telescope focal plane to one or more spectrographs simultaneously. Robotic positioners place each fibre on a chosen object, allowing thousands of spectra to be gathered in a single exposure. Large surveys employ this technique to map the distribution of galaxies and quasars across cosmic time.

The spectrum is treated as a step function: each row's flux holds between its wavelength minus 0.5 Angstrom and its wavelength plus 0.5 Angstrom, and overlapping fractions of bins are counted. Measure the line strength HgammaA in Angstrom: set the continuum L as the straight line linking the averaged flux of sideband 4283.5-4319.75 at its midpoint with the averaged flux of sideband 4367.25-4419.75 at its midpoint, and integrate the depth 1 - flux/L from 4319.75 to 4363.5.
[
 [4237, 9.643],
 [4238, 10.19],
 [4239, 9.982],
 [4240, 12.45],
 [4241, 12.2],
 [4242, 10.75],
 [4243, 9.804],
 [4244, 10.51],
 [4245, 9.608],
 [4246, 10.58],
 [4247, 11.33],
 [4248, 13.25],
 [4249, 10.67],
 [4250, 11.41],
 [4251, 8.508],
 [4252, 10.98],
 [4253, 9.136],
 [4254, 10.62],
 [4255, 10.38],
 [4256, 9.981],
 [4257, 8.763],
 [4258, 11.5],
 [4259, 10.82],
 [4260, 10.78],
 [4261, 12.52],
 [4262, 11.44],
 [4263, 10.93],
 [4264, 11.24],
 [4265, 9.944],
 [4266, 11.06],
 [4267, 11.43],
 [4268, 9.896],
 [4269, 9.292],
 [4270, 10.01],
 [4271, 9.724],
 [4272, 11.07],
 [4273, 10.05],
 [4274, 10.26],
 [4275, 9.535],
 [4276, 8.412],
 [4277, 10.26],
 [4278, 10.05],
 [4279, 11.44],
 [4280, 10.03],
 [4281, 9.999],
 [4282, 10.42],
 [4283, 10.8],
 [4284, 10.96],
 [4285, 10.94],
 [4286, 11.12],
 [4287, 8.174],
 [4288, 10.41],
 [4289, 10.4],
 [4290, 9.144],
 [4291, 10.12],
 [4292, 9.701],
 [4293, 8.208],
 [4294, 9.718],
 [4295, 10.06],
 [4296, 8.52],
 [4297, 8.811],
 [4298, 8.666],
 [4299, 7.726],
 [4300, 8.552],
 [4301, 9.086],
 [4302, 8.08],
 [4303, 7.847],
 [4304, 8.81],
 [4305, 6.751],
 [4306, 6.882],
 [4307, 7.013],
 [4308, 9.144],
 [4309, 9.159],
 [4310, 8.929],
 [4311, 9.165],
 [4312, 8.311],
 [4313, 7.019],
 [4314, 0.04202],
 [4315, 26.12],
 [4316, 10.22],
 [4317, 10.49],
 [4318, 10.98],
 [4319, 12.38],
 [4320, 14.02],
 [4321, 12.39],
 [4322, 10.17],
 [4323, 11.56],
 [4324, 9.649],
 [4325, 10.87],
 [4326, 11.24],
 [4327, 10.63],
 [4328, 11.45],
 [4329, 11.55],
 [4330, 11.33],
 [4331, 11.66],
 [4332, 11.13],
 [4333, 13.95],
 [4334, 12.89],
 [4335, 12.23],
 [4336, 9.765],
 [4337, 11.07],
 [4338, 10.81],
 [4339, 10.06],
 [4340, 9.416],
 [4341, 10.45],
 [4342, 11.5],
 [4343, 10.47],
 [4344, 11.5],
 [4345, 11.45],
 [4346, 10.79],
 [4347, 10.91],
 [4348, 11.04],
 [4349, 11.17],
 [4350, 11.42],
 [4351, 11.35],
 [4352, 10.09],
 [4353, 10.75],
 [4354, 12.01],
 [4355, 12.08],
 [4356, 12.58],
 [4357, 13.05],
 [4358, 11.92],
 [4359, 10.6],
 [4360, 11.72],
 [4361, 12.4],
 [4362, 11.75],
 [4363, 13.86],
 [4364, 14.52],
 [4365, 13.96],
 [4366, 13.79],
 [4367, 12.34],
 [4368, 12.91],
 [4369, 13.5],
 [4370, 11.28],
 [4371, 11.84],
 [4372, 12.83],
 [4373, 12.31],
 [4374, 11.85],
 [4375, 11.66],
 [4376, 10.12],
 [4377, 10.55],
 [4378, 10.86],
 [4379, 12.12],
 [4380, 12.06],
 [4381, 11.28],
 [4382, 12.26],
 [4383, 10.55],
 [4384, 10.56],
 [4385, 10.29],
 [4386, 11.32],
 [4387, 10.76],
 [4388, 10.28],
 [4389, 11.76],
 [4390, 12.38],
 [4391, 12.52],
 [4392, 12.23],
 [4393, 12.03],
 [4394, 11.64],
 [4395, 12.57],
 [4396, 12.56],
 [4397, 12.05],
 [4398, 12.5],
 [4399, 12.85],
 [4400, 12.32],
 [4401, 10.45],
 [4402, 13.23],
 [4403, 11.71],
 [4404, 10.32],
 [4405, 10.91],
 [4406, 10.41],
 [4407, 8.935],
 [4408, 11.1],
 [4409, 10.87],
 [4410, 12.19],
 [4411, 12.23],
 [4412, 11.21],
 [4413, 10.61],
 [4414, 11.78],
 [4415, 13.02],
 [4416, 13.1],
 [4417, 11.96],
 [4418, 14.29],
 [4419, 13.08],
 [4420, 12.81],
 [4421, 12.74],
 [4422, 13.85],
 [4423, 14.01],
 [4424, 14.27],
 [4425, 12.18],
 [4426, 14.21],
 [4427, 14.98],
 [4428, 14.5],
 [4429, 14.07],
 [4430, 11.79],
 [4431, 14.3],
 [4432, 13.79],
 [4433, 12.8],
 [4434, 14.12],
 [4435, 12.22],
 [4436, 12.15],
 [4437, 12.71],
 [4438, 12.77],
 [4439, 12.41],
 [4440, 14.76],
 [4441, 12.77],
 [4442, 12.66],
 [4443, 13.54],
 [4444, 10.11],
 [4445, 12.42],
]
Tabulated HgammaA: -4.2 Angstrom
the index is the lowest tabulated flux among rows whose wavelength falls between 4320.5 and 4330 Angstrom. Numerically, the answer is 9.649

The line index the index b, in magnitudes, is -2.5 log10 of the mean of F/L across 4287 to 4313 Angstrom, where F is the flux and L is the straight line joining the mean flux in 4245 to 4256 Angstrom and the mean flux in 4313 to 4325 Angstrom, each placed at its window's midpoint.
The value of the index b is 0.27 mag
